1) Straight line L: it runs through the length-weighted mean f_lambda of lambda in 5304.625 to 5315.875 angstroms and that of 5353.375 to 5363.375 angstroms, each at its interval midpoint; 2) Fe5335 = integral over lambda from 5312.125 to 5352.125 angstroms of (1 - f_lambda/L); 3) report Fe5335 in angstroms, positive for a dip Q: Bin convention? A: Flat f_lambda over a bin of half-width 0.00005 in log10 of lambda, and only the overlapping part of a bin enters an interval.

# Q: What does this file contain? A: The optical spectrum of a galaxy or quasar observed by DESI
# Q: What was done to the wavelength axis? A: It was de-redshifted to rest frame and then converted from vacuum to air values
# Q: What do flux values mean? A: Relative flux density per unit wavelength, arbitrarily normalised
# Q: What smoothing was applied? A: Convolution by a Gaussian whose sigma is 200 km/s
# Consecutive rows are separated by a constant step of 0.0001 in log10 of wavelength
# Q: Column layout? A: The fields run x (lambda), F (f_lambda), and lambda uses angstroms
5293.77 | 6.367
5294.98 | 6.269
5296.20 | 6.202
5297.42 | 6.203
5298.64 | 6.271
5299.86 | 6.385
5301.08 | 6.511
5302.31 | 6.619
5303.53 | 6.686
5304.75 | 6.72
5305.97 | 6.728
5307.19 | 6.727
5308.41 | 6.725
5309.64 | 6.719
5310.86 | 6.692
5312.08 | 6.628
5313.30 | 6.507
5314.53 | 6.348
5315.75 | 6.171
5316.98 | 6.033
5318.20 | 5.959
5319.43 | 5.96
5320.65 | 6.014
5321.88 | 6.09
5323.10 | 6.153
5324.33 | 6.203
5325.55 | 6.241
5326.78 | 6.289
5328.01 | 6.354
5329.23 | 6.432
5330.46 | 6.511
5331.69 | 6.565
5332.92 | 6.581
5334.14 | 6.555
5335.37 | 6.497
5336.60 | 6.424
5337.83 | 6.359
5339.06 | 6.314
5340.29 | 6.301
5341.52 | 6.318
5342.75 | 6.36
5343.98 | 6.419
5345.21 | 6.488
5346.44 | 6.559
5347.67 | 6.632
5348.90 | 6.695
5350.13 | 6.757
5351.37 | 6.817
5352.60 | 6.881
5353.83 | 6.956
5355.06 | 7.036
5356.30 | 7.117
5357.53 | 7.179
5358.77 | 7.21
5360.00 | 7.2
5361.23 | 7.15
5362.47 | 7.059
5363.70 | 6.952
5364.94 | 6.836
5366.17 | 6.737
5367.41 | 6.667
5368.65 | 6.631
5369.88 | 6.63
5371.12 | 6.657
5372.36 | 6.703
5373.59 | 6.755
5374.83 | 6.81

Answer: 2.7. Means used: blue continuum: 6.61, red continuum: 7.11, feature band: 6.38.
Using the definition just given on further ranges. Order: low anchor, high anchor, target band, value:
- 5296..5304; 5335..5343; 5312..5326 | 0.5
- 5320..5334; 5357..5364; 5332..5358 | 0.5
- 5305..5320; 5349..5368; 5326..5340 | 0.5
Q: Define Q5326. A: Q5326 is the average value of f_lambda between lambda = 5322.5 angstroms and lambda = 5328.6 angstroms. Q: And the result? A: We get 6.24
